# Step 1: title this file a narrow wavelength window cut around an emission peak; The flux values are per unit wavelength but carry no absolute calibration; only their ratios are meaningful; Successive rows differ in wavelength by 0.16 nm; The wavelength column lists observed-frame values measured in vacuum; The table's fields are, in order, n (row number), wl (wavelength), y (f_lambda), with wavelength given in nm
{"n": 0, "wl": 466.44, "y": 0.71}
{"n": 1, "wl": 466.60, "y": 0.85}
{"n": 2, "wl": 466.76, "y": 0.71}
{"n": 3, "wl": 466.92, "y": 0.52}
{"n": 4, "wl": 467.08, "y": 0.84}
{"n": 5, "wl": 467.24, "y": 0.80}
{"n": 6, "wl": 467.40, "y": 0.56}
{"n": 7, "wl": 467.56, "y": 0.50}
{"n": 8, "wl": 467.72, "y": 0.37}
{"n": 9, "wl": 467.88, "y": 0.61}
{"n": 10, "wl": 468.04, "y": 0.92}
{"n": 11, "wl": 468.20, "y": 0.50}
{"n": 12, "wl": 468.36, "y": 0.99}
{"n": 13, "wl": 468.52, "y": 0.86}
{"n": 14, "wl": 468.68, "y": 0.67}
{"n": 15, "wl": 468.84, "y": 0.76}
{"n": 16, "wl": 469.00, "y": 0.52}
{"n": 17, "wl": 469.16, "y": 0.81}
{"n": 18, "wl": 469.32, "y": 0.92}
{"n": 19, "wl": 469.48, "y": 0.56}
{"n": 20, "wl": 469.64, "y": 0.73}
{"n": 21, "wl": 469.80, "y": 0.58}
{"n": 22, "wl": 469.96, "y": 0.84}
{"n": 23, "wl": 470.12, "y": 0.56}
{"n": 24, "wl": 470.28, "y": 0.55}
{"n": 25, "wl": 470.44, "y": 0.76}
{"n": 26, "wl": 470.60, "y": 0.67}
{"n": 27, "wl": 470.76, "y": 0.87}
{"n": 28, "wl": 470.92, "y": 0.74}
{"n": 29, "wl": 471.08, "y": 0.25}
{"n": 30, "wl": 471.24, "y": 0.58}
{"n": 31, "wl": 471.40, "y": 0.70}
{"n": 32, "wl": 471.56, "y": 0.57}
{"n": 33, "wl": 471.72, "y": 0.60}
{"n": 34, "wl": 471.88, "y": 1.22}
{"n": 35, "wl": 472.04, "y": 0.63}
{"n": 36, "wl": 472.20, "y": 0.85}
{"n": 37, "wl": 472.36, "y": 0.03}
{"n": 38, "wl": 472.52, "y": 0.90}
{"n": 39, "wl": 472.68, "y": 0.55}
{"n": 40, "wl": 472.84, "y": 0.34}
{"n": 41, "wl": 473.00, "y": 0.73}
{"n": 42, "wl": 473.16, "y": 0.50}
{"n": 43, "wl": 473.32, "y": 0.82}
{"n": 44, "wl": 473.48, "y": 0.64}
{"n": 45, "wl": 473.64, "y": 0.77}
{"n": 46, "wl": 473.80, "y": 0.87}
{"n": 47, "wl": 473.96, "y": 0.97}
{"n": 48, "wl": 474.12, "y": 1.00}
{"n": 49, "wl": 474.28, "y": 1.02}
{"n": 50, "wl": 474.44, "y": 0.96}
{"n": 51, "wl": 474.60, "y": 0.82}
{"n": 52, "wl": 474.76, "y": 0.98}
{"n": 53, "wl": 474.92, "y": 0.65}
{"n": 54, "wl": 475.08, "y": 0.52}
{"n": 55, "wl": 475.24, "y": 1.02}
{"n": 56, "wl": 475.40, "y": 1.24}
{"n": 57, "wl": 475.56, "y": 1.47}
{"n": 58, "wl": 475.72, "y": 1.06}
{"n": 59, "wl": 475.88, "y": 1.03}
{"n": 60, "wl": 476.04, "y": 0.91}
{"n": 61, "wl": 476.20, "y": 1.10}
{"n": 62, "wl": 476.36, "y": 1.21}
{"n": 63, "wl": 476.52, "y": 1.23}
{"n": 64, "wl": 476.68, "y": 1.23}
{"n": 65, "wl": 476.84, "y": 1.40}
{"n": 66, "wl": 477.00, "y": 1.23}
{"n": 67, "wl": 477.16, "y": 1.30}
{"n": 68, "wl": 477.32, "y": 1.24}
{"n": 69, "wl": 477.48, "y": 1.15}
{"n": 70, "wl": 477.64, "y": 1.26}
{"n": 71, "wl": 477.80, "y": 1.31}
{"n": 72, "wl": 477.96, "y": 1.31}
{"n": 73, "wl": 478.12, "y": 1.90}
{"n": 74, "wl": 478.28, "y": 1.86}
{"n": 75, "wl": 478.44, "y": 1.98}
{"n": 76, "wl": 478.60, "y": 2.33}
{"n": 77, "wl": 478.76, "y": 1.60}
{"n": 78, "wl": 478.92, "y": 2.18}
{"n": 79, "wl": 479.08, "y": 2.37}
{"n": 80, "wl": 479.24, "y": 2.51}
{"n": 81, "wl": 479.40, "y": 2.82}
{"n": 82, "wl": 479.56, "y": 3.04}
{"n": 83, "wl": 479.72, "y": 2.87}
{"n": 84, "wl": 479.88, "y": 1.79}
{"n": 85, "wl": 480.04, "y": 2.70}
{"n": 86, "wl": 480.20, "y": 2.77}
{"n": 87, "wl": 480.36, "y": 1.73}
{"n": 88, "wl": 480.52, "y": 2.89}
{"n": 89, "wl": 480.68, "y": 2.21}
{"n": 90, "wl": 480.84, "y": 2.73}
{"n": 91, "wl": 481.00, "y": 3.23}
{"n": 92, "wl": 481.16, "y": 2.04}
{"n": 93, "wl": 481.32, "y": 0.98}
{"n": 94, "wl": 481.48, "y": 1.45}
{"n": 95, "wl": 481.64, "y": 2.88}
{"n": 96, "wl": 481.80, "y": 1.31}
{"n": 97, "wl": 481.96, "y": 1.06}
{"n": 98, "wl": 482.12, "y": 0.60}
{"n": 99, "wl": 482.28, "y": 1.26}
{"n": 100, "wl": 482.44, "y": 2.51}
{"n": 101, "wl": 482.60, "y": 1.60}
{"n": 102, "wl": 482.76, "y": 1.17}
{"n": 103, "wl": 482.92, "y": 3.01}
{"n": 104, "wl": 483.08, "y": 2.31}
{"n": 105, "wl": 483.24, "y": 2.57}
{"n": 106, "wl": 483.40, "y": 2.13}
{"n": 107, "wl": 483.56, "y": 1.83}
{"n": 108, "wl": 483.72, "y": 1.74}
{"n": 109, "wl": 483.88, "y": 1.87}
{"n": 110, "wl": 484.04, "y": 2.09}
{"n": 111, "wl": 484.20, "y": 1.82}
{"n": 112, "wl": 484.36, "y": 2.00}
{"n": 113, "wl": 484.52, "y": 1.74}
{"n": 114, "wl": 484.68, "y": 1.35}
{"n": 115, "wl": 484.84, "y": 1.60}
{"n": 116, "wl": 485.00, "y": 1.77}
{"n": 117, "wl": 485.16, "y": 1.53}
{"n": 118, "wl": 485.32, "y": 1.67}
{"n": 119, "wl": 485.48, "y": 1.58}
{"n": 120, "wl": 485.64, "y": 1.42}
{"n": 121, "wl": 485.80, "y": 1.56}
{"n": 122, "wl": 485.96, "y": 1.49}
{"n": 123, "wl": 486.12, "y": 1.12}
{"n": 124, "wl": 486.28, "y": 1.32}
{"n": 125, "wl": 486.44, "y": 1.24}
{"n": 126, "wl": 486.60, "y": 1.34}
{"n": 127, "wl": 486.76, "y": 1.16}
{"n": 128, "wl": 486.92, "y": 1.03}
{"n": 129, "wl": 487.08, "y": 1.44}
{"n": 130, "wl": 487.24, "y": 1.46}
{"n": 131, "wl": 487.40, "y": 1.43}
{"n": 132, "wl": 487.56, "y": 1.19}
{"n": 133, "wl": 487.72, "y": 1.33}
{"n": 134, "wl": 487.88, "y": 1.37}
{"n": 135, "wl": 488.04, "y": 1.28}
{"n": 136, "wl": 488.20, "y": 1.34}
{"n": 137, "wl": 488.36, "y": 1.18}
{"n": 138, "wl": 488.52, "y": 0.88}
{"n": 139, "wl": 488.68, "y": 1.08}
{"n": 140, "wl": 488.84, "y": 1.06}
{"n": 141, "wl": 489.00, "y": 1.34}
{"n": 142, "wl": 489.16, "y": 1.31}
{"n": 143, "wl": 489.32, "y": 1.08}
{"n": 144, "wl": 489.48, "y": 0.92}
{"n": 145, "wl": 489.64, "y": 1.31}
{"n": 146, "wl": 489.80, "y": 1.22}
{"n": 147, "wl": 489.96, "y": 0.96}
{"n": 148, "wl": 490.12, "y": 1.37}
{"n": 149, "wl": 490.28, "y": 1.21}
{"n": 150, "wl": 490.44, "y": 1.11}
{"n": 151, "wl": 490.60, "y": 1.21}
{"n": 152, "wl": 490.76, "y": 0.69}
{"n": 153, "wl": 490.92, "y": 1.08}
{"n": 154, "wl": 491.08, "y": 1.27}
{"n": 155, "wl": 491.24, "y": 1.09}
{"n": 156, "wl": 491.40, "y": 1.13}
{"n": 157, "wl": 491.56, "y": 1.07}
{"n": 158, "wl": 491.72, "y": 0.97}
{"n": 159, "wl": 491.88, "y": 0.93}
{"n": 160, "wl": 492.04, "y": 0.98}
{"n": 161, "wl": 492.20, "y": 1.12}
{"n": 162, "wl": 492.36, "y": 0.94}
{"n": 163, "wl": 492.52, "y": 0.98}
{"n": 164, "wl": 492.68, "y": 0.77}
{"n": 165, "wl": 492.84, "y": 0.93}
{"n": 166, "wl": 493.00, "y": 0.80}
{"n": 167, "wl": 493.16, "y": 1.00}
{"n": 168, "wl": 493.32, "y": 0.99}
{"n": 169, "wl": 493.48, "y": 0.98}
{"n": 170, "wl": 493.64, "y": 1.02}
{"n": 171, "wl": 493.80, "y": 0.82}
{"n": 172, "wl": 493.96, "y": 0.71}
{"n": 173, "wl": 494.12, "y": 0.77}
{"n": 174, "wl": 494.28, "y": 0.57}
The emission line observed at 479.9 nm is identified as C IV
